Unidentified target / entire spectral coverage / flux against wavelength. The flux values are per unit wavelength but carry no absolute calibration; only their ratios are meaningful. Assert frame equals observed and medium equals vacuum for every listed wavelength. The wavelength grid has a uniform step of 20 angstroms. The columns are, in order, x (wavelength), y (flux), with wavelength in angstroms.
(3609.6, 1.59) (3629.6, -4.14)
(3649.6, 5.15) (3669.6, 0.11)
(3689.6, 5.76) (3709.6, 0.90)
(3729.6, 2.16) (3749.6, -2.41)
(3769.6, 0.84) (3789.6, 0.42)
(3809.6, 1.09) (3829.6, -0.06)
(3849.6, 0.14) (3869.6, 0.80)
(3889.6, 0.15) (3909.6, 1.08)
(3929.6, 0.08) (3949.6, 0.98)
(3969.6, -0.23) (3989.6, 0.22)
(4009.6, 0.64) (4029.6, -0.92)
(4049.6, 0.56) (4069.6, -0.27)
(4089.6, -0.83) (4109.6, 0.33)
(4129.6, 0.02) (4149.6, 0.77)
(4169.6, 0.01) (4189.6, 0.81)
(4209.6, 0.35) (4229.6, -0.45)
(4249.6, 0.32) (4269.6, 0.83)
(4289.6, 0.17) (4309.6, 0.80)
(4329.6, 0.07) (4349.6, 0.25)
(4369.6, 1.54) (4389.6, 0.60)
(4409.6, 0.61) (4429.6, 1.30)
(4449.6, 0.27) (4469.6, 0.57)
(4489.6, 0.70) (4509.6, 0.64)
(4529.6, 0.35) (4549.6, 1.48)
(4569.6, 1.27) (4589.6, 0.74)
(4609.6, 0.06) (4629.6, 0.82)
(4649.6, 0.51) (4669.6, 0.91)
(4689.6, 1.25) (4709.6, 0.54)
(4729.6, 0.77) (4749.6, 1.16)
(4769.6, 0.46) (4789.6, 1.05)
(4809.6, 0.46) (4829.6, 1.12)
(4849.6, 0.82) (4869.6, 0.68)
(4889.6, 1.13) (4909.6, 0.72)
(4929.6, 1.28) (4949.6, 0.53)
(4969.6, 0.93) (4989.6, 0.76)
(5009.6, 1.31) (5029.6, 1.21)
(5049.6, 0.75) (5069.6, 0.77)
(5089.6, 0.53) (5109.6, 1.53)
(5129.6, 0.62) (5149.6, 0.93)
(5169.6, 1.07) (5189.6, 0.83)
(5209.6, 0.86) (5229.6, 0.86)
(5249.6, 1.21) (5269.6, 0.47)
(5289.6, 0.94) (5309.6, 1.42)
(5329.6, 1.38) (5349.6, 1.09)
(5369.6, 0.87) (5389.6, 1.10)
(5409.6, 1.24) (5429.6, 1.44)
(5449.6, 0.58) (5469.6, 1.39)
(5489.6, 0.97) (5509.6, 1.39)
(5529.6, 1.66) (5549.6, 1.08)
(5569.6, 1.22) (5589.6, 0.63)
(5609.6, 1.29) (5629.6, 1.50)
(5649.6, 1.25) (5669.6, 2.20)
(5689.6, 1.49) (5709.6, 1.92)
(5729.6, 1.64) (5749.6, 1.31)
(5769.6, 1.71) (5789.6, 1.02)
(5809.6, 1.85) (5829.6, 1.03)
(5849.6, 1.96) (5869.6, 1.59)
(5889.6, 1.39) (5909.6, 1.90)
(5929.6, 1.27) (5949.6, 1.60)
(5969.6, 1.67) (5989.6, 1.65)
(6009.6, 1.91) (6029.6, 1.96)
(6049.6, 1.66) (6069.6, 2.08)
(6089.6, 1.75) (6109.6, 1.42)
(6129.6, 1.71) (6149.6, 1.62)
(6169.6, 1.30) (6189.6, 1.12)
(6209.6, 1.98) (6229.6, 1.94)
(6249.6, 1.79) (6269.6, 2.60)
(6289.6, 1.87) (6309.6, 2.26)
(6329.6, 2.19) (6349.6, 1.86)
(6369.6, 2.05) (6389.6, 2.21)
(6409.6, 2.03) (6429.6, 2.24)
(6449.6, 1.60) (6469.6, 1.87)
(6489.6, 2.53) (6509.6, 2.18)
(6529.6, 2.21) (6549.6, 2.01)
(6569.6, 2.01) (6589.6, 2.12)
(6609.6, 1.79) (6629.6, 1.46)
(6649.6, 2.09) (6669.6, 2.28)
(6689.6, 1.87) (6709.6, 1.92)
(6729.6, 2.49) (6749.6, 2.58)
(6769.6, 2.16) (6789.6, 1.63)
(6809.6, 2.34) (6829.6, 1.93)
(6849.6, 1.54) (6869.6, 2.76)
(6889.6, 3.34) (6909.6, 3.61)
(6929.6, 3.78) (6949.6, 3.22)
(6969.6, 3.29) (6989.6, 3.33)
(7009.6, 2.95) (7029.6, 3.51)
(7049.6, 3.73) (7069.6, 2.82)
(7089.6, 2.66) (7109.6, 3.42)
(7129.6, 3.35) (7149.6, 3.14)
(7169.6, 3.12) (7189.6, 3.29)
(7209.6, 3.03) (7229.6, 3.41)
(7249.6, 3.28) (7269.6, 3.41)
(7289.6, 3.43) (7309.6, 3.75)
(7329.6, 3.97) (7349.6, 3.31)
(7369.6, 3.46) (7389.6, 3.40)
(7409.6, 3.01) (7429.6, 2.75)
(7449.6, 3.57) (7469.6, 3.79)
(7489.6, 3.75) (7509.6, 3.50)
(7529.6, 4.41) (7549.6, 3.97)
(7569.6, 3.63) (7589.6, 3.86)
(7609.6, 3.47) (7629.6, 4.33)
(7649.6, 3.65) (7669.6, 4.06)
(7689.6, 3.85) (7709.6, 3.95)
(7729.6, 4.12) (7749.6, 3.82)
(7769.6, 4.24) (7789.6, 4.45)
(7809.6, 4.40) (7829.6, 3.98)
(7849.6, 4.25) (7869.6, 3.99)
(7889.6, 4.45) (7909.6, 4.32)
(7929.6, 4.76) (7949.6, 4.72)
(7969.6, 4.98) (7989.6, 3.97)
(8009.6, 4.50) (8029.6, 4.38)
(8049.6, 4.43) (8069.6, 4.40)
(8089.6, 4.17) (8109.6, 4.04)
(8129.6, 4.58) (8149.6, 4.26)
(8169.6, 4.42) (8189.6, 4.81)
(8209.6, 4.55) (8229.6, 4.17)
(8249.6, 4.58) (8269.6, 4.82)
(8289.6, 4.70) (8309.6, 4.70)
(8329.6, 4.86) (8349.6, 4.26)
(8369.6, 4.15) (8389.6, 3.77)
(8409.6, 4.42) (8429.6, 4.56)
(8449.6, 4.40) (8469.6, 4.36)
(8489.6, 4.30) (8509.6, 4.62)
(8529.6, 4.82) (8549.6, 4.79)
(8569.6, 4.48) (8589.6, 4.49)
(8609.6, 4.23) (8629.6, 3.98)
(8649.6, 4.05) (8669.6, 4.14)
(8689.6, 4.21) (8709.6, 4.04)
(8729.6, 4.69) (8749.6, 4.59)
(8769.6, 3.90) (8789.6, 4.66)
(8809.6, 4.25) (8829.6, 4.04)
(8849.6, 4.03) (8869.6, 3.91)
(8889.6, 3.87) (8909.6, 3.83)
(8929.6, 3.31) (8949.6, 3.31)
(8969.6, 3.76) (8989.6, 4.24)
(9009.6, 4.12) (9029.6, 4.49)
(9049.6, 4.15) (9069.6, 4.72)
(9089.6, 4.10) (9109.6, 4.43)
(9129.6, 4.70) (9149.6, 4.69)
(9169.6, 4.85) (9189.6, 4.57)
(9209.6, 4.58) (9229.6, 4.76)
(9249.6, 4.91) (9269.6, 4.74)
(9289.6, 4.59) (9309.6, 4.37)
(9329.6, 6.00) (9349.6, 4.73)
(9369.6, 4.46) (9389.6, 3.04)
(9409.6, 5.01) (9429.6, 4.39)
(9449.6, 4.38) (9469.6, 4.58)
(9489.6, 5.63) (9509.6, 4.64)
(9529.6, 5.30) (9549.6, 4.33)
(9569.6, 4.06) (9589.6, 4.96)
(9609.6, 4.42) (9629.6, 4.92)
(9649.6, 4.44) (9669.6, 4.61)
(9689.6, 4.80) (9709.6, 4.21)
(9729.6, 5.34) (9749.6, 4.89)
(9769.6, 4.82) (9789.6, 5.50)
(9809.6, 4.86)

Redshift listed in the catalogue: 0.725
